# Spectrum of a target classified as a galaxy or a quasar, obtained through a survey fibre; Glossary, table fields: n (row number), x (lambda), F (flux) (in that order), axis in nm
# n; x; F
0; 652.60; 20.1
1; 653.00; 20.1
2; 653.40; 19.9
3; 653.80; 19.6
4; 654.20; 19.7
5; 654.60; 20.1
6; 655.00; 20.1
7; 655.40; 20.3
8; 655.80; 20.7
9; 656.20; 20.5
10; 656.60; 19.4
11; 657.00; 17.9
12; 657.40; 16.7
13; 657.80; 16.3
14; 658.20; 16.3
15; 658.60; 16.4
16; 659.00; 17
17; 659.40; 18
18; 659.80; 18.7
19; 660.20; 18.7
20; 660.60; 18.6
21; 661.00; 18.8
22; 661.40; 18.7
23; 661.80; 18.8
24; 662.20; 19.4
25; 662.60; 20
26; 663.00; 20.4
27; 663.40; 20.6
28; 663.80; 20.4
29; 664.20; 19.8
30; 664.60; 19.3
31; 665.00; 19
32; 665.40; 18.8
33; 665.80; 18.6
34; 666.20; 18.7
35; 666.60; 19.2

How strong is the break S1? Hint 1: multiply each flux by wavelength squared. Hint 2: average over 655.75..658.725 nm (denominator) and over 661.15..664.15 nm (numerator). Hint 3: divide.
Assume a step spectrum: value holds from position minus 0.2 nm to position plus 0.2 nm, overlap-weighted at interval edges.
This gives 1.1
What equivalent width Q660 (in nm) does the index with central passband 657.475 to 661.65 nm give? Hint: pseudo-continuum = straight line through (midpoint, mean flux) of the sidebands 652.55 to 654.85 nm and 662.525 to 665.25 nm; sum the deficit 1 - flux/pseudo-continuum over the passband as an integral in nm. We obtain 0.46 nm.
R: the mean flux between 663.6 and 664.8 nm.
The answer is 19.8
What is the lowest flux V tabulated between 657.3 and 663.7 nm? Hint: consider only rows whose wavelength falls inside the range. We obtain 16.3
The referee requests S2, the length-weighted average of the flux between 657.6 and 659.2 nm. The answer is 16.5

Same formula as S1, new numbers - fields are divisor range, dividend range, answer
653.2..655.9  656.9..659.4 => 0.85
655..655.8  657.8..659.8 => 0.85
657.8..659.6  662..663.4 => 1.20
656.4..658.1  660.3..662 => 1.08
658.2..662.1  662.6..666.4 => 1.09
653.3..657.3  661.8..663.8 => 1.04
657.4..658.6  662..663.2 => 1.23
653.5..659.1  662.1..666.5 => 1.07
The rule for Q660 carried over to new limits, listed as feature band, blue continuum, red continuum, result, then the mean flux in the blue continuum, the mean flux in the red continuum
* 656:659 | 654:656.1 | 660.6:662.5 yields 0.32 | 20.2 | 18.9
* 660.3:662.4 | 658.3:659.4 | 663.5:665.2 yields -0.08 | 16.9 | 19.7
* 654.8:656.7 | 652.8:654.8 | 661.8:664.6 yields -0.03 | 19.9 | 19.9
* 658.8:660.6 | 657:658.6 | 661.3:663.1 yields -0.03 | 16.6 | 19.4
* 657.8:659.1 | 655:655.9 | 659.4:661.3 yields 0.19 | 20.4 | 18.6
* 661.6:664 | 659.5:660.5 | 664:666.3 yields -0.14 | 18.6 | 19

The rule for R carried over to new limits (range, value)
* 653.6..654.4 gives 19.6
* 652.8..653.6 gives 20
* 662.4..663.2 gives 20.2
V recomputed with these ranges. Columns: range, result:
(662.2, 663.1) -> 19.4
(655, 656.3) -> 20.1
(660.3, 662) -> 18.6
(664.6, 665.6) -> 18.8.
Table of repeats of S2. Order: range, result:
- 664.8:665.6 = 18.9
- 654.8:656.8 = 20.2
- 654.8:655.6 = 20.2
